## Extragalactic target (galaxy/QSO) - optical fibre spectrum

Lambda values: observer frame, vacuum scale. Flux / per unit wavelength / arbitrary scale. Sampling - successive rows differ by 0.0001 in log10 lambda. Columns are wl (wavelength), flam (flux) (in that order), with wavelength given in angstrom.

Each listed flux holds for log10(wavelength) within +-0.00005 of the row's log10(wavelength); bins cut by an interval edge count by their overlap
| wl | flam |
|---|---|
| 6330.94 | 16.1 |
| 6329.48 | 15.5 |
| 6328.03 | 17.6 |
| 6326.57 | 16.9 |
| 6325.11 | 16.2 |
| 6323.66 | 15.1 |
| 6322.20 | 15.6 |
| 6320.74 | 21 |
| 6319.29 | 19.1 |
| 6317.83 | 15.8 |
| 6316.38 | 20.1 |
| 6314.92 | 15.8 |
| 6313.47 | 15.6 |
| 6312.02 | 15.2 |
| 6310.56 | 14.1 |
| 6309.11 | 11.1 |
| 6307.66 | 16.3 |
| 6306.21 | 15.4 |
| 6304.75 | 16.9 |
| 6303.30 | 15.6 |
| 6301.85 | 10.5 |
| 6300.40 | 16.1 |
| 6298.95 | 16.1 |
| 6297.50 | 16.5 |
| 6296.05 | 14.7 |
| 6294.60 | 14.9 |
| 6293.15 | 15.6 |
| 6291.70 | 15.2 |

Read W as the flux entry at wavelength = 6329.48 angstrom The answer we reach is 15.5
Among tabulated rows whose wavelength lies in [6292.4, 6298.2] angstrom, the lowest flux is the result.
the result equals 14.7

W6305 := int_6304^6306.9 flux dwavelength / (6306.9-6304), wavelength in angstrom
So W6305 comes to 16.1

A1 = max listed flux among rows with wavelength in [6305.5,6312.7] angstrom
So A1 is 16.3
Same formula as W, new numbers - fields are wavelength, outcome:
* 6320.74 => 21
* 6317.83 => 15.8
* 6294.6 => 14.9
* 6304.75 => 16.9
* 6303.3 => 15.6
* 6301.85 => 10.5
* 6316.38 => 20.1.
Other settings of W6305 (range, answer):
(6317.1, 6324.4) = 17.3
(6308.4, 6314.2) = 14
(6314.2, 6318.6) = 17.2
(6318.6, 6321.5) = 20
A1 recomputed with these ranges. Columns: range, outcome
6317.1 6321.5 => 21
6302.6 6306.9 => 16.9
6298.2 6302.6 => 16.1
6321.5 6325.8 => 16.2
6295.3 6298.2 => 16.5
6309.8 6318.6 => 20.1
